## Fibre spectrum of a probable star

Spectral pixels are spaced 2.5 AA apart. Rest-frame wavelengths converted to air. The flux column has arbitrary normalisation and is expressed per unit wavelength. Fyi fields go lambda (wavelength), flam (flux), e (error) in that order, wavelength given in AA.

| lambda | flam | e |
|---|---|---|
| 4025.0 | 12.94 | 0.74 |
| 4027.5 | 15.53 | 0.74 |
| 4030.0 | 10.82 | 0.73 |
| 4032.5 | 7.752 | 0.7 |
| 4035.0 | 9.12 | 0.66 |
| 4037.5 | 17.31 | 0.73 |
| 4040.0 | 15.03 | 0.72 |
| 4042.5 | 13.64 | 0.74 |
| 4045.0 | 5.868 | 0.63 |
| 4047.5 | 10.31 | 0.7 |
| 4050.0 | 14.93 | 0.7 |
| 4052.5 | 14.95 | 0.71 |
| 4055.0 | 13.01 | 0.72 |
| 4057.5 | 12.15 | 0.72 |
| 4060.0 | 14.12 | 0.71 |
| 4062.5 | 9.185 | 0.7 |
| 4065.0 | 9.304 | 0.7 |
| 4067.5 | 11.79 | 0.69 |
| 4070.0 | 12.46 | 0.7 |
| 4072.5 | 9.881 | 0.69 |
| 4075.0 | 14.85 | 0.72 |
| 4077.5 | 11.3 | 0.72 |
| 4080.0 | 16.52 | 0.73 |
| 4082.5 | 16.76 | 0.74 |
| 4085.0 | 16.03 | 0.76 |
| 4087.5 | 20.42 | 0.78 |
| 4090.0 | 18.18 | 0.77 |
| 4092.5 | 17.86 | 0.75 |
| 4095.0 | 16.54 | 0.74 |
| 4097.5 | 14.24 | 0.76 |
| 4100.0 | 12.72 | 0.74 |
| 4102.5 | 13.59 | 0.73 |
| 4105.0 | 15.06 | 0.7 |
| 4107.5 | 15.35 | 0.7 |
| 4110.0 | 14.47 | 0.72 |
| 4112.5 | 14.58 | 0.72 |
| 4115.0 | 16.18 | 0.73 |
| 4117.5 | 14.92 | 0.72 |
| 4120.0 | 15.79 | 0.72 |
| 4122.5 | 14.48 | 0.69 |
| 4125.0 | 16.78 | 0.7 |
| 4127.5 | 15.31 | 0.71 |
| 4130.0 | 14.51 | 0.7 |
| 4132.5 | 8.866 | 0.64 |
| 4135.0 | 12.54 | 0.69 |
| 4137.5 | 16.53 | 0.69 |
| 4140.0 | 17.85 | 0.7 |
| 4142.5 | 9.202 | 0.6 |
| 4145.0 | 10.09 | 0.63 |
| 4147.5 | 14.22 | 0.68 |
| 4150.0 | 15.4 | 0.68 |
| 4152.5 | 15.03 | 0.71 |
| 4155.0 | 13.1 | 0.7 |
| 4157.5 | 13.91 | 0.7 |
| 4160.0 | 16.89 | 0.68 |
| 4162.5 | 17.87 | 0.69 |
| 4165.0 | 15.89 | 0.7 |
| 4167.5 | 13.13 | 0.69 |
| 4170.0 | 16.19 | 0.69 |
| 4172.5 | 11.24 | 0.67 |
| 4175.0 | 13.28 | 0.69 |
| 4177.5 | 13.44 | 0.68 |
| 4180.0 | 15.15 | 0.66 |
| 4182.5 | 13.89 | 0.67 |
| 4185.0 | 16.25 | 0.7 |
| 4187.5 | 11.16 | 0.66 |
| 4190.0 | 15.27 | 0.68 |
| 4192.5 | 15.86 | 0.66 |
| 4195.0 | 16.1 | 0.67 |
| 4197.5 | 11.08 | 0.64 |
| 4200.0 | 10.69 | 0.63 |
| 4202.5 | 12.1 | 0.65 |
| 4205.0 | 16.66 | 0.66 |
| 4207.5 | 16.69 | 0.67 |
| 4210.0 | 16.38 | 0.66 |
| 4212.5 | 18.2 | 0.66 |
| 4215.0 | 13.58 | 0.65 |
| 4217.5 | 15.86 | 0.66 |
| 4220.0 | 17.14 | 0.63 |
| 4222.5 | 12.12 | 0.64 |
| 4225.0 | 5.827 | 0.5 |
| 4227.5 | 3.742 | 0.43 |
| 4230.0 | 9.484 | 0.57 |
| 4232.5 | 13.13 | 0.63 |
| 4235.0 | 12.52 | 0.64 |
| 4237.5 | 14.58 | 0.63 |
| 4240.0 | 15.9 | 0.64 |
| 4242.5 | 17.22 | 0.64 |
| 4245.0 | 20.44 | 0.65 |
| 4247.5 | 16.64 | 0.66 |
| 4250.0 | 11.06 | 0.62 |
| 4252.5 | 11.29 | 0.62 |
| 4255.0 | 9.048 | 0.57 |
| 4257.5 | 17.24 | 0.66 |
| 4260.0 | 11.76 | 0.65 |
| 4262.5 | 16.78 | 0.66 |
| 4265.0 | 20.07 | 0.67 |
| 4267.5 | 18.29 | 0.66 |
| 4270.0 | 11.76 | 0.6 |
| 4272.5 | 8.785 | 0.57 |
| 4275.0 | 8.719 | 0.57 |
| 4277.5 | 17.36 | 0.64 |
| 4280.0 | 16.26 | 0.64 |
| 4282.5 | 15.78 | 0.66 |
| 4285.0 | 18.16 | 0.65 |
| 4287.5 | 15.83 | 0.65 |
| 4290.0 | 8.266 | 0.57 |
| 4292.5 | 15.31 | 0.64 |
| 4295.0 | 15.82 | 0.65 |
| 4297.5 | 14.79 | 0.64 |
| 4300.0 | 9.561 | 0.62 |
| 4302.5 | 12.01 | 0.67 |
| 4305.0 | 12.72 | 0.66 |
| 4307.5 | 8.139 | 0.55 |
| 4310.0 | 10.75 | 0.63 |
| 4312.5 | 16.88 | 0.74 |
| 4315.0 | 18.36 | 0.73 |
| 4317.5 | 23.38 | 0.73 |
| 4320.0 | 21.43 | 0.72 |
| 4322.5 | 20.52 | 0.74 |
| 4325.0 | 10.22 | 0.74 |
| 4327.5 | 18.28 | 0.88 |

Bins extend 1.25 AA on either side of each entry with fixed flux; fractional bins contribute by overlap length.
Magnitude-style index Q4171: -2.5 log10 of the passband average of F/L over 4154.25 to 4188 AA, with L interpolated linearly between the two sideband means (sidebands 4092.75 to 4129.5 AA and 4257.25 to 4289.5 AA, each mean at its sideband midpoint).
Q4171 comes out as 0.04 mag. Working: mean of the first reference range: 15.1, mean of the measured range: 14.5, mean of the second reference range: 14.9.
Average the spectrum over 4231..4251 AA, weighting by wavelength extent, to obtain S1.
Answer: 15.2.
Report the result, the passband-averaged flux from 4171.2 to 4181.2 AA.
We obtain 13.3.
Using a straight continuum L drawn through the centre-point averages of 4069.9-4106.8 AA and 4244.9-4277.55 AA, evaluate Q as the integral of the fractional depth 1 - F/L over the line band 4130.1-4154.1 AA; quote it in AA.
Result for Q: 2.3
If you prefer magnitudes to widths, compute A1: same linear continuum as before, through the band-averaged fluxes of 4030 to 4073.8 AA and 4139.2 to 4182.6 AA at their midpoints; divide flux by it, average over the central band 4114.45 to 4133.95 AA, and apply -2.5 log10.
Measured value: -0.09 mag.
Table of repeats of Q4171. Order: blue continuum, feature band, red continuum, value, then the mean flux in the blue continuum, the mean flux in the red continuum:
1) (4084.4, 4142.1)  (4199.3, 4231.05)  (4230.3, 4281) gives 0.12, 15.2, 14.3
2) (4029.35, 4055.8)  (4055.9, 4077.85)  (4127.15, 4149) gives 0.06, 12.1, 13.2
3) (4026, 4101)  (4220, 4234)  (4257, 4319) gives 0.42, 13.4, 14.5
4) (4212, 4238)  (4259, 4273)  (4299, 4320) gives -0.13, 12.1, 14.5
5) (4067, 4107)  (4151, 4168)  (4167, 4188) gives -0.08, 15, 13.9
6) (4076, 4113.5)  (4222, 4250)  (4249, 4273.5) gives 0.09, 15.6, 13.7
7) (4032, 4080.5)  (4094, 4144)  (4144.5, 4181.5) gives -0.08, 12.2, 14.4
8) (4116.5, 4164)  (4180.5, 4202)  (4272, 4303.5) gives 0.03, 14.4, 13.7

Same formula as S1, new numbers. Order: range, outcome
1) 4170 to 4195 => 14.2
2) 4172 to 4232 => 13.4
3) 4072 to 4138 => 15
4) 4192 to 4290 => 14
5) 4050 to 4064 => 12.8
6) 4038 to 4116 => 13.9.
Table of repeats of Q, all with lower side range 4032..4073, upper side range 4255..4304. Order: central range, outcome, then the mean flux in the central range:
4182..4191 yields -0.6 AA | 14.1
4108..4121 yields -2.7 AA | 15.2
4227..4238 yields 2.3 AA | 10.9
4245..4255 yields 0.3 AA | 13.4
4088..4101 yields -4.1 AA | 16.2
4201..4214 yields -2.3 AA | 15.9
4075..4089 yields -4.5 AA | 16.1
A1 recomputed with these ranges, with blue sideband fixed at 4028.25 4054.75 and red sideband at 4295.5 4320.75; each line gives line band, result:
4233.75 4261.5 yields -0.020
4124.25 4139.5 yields -0.098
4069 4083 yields -0.089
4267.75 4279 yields 0.164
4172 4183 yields -0.008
